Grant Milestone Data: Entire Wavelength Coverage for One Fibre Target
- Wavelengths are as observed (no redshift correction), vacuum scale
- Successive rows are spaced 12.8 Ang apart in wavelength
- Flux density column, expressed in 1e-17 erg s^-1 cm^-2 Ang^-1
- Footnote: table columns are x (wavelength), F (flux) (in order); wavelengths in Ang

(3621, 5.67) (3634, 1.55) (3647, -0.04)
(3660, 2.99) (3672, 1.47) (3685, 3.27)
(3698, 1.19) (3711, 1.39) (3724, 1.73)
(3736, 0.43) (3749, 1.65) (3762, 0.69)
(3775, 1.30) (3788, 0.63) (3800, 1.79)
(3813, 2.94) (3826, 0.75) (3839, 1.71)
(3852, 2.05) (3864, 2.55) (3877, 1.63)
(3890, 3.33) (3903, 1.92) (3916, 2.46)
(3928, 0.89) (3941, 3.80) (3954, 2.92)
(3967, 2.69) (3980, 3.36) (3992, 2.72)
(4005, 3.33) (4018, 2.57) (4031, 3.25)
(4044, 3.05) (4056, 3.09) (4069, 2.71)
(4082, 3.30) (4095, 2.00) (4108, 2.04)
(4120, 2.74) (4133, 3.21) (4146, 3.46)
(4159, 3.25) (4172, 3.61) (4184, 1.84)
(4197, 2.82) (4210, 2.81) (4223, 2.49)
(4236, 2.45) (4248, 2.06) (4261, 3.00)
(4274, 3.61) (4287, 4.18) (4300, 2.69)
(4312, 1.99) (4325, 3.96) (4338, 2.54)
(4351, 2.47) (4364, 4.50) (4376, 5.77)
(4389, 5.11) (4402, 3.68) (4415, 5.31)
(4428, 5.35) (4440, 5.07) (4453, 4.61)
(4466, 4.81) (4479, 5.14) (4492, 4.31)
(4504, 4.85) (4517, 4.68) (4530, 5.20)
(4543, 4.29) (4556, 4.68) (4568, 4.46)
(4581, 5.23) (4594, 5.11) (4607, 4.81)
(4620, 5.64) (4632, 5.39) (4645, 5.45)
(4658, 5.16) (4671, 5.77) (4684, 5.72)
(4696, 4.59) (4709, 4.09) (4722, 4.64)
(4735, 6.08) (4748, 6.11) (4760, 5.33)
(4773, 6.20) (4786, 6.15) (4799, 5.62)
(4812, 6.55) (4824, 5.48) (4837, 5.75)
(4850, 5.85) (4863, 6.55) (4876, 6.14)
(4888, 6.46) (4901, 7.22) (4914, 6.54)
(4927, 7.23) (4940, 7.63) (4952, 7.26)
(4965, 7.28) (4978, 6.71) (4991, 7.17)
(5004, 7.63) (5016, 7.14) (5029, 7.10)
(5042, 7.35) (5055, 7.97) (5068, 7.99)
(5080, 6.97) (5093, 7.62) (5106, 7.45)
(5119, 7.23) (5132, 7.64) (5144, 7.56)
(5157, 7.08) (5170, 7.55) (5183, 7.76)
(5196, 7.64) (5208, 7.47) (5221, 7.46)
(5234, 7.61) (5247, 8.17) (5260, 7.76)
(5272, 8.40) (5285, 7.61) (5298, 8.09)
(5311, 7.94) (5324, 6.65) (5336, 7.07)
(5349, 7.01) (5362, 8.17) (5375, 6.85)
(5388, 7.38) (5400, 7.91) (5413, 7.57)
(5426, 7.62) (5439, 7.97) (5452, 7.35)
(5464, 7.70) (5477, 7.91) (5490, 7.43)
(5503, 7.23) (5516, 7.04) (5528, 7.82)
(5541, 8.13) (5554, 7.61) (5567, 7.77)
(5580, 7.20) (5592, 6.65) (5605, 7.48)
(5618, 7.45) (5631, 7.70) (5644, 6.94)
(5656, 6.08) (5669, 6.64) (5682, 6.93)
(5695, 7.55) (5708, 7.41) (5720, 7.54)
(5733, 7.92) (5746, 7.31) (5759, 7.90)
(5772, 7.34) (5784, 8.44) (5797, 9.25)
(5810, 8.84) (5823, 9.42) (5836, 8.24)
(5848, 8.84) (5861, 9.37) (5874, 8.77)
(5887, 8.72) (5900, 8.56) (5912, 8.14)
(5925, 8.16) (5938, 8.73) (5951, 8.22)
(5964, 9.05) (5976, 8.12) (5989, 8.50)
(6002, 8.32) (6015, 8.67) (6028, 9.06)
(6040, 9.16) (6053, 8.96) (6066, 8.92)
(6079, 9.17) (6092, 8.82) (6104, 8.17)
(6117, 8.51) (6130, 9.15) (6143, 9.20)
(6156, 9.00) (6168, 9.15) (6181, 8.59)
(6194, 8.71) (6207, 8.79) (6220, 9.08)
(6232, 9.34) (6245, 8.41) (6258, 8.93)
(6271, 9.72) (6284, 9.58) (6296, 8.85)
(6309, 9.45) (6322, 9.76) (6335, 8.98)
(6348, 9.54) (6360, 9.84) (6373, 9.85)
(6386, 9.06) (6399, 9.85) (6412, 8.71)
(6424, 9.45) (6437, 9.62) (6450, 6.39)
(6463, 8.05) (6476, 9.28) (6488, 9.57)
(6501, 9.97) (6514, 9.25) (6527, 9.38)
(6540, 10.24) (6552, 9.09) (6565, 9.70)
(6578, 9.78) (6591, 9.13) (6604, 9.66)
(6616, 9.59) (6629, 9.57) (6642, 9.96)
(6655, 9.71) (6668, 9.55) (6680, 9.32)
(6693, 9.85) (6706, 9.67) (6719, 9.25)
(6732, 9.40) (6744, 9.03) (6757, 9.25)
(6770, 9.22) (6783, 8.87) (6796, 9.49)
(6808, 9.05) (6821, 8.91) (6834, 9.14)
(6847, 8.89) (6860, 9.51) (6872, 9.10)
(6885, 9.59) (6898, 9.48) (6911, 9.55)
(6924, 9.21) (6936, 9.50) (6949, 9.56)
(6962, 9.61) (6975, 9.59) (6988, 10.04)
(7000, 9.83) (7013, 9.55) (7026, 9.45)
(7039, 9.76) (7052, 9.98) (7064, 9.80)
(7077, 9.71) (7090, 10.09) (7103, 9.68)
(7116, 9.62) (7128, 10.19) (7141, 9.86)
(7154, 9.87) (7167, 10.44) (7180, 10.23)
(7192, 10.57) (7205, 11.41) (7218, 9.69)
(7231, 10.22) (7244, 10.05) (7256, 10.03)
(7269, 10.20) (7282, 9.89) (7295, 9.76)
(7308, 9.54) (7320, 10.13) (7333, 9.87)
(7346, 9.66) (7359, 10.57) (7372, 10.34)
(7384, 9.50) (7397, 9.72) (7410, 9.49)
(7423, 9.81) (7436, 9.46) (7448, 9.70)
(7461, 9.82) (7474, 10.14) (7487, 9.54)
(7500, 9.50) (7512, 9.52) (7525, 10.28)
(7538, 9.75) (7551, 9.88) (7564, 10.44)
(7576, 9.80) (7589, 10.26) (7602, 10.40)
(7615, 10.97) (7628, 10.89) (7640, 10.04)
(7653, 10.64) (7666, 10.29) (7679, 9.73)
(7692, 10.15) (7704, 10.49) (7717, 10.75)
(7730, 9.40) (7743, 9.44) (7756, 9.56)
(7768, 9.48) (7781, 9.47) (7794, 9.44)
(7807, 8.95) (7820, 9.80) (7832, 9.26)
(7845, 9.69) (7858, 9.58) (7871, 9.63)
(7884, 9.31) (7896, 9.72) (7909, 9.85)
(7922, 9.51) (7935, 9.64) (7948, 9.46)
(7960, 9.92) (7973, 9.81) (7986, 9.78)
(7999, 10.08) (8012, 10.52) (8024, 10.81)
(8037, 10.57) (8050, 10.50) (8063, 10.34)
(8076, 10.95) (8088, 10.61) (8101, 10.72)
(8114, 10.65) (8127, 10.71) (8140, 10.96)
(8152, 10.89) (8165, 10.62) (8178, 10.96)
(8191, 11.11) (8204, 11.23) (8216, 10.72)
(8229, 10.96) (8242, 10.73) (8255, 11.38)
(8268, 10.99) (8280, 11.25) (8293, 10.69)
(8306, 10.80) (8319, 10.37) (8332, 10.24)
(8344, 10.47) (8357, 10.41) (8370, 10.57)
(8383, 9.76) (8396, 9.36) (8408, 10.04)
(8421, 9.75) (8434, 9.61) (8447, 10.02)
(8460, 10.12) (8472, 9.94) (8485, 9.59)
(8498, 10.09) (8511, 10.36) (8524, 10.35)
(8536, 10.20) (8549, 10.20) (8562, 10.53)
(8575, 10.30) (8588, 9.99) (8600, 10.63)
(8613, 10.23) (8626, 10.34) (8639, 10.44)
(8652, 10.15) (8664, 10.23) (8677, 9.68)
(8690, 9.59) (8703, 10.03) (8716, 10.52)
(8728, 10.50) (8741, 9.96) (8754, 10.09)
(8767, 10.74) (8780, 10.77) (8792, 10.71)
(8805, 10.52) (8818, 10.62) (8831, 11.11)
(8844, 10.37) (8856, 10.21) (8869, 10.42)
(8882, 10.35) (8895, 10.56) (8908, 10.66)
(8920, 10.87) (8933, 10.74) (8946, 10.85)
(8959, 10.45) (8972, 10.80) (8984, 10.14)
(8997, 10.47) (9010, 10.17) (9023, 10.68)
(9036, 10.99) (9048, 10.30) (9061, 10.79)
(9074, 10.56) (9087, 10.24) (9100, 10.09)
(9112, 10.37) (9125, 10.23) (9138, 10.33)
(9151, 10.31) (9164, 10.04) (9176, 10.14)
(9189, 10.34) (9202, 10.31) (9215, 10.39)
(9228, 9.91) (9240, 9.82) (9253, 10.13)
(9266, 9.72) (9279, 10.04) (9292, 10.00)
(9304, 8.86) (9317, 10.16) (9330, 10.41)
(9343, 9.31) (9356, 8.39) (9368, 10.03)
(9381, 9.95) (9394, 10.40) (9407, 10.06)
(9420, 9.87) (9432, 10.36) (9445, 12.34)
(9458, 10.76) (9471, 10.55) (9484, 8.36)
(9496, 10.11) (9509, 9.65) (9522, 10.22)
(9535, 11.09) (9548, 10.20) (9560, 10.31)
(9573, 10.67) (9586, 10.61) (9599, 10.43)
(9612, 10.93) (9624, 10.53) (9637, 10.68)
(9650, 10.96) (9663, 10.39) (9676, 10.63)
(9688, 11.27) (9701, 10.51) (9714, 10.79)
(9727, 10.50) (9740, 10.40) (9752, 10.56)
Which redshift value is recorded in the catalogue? 0.095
